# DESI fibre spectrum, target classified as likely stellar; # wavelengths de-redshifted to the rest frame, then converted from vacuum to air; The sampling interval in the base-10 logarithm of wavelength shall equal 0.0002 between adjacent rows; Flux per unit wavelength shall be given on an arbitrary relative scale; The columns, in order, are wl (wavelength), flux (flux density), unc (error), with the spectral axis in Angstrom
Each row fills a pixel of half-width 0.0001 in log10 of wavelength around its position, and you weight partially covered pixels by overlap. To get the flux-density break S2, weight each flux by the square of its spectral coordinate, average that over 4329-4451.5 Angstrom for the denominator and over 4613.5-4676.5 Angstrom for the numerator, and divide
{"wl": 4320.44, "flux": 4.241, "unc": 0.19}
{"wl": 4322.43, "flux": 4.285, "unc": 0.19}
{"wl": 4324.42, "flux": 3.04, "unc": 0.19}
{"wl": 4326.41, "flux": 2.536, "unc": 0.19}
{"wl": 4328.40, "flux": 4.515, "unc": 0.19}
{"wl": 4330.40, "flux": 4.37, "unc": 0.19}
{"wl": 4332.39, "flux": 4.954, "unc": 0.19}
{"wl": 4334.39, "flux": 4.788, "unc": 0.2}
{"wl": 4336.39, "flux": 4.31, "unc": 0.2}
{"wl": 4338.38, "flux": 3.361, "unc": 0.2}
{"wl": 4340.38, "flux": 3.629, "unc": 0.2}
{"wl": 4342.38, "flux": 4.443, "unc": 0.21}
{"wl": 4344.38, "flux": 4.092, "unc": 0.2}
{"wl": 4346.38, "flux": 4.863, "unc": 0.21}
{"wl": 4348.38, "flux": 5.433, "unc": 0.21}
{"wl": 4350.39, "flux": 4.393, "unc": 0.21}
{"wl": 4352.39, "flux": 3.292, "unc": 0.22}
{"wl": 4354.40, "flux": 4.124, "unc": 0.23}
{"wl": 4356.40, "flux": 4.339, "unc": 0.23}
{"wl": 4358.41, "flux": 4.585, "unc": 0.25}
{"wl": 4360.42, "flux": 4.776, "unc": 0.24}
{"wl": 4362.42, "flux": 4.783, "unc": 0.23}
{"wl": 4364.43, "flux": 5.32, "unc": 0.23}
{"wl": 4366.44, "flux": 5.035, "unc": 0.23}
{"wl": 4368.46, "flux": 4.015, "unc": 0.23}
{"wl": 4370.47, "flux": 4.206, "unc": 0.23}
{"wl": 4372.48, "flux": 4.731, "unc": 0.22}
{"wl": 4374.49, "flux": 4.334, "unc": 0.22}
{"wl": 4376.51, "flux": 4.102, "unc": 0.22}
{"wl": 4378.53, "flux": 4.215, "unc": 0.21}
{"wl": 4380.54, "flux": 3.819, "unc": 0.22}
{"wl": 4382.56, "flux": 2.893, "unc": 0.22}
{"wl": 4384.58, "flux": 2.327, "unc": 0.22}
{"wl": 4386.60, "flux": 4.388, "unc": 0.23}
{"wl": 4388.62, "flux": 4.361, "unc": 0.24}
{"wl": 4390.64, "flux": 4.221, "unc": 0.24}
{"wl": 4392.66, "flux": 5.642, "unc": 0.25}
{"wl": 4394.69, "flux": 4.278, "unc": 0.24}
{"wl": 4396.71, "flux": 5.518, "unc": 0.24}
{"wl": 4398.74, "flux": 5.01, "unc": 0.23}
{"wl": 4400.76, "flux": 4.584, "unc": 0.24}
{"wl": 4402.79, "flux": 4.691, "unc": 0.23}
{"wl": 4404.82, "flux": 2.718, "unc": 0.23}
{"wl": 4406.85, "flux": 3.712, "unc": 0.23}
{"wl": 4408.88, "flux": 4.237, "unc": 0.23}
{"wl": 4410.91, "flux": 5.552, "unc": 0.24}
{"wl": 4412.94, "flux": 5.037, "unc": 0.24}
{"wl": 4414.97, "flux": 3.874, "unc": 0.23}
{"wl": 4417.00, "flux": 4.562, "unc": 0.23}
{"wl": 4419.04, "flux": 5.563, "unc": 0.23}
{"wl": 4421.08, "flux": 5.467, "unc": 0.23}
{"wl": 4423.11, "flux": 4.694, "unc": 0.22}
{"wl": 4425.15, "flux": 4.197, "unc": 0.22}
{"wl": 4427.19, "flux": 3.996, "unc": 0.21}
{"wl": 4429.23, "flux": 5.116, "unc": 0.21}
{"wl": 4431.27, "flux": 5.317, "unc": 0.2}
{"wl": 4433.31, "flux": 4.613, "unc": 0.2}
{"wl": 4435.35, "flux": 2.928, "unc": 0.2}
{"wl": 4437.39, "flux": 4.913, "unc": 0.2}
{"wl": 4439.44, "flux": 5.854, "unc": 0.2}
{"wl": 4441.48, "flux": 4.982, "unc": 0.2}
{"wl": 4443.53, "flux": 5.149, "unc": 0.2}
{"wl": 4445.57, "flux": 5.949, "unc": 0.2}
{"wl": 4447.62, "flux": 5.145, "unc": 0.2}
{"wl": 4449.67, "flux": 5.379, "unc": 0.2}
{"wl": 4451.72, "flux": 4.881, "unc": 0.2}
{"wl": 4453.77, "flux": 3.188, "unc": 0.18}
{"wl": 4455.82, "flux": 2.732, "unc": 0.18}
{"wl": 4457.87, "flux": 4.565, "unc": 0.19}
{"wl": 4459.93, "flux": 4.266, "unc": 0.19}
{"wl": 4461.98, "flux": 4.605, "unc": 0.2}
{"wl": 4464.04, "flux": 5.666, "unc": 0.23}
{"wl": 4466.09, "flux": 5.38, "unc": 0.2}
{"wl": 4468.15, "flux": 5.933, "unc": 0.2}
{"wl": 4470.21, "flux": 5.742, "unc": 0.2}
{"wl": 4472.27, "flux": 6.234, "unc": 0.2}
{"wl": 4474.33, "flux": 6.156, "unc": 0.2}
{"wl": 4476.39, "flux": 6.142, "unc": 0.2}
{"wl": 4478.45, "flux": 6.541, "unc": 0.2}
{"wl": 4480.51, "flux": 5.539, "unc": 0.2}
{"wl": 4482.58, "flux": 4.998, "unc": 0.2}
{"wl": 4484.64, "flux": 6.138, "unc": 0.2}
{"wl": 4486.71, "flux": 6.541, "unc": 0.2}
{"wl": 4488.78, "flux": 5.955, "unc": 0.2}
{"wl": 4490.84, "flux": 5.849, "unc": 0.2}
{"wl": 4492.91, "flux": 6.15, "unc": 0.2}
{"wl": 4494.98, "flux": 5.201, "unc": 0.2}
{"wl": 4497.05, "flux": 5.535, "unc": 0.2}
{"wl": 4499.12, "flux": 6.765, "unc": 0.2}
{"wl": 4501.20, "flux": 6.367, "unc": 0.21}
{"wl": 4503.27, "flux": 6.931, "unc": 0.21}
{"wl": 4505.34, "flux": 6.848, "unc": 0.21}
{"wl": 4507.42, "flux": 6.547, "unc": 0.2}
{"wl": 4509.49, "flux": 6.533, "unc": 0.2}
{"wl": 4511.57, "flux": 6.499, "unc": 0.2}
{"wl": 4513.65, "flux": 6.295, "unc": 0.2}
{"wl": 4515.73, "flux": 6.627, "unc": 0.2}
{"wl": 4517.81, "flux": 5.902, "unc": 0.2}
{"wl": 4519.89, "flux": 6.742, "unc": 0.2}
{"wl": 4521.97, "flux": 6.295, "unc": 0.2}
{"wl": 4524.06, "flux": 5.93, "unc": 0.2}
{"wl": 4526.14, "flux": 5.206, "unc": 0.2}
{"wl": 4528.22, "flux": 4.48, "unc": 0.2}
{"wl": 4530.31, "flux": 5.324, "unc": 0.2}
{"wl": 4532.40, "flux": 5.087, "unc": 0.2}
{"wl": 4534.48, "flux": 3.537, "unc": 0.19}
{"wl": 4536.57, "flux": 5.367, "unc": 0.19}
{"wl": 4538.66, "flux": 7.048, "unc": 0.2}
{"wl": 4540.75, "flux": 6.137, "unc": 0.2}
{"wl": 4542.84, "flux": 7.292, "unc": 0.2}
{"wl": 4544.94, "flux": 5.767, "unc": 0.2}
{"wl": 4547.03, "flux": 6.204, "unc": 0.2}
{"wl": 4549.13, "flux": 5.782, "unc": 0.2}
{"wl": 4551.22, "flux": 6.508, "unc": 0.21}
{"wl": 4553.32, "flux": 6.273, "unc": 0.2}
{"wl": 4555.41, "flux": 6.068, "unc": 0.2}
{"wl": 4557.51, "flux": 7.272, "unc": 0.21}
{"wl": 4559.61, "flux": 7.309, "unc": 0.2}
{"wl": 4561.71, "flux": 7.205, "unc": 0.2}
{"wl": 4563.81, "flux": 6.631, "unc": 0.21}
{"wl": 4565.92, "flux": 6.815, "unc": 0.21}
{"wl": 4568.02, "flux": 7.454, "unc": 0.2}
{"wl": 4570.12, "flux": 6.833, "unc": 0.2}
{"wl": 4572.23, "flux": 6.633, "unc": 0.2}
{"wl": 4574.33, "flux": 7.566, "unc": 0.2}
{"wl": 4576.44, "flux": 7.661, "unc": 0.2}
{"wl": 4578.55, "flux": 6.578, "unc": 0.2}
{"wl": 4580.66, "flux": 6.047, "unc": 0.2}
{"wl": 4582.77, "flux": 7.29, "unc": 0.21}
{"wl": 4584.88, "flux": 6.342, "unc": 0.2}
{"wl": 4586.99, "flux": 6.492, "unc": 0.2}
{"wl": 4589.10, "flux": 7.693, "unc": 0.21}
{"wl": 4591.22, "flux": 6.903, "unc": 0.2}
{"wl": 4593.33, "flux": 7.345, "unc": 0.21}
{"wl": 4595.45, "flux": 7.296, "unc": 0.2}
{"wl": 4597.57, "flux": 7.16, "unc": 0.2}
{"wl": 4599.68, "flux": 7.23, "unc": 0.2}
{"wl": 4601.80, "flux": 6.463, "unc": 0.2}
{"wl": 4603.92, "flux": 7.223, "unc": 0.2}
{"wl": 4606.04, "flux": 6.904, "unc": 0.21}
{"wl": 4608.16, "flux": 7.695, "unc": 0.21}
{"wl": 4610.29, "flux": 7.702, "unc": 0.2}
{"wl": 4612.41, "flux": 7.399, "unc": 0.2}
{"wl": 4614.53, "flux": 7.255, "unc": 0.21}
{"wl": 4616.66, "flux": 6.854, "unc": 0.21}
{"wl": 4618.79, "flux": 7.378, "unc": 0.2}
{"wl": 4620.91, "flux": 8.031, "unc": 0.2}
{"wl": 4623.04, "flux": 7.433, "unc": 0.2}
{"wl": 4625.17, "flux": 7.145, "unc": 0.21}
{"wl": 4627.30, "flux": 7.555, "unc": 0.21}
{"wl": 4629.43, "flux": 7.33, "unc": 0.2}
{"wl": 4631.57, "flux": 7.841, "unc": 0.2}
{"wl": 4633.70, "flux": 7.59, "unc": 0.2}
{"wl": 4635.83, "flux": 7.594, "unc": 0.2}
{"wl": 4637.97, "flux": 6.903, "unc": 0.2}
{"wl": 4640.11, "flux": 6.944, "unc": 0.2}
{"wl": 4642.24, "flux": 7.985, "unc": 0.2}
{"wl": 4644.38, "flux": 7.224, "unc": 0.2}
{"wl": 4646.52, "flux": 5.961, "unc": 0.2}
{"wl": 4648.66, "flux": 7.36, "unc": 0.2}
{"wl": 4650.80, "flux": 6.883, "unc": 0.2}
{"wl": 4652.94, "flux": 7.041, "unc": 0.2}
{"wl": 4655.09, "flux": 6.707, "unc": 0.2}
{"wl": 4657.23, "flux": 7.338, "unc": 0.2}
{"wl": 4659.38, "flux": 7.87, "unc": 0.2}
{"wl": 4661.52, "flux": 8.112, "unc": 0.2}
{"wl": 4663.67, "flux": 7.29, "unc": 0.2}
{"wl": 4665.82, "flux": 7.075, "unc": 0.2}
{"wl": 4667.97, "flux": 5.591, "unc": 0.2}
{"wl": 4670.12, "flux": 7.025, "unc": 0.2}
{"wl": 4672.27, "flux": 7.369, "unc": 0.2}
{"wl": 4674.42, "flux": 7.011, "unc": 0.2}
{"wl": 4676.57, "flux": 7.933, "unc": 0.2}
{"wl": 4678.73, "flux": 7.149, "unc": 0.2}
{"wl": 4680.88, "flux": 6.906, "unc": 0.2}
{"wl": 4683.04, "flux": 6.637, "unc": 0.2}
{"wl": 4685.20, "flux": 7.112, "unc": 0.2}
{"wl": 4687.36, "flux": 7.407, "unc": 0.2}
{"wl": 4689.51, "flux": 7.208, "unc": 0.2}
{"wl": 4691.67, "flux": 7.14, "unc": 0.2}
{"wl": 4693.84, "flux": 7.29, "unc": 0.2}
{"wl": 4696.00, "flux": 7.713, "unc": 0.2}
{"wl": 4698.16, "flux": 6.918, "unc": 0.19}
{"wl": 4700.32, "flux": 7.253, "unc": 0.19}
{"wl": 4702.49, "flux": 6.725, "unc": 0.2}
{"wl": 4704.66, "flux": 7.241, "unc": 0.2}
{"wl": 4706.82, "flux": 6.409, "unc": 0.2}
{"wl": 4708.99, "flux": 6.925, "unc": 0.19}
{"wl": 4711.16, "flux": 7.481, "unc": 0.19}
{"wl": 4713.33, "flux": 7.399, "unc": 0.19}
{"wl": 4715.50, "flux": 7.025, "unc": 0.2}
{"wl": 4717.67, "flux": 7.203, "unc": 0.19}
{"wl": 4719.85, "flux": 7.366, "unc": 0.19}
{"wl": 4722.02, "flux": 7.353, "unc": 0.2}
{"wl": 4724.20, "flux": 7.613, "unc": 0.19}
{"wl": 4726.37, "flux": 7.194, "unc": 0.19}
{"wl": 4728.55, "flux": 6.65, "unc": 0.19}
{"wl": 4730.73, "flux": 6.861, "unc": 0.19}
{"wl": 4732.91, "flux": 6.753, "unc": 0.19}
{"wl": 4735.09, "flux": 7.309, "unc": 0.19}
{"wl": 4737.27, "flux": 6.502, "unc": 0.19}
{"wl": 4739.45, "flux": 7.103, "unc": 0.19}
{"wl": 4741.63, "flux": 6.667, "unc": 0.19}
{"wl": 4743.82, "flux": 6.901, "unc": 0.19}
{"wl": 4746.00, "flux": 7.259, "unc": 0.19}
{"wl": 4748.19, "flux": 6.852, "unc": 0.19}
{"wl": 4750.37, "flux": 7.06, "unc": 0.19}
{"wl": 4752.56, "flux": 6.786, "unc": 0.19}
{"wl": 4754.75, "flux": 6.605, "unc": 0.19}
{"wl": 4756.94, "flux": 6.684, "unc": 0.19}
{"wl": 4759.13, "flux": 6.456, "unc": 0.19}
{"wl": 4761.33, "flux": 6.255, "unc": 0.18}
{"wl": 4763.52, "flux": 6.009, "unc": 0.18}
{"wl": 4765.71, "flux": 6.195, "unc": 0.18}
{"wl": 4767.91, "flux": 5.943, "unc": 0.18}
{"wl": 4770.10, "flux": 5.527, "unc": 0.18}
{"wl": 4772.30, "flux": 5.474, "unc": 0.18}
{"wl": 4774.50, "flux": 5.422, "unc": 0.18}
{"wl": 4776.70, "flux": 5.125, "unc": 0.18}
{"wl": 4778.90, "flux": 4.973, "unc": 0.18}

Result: 1.79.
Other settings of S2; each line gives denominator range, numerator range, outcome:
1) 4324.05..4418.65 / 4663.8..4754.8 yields 1.90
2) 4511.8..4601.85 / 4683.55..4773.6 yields 1.14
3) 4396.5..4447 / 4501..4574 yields 1.40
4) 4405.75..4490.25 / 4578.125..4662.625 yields 1.53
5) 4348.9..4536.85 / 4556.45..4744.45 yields 1.54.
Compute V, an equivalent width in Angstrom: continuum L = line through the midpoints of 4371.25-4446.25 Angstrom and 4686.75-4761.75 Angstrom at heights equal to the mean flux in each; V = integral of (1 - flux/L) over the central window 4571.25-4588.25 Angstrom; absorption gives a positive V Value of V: -2.8 Angstrom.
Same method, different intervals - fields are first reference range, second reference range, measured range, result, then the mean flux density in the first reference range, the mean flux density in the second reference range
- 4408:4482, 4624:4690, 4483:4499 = -1.3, 5.01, 7.2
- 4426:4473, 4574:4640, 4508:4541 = 0.9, 4.88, 7.21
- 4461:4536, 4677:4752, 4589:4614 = -3.0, 5.89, 7.08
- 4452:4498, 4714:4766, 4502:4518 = -2.7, 5.4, 6.87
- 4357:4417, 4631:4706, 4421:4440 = 0.7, 4.38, 7.17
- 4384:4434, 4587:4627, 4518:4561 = 2.5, 4.57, 7.27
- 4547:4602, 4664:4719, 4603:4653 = -2.4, 6.87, 7.09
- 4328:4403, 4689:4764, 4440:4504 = -4.2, 4.38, 6.98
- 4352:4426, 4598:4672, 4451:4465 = 2.6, 4.42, 7.23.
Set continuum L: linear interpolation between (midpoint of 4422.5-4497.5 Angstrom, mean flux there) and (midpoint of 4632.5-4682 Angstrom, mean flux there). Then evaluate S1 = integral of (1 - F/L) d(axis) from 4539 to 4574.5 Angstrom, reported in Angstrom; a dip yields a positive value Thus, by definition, -2.9 Angstrom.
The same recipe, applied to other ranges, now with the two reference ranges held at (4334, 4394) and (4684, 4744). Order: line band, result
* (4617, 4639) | -3.62 Angstrom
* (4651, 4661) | -0.94 Angstrom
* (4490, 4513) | -3.85 Angstrom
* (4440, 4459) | 1.07 Angstrom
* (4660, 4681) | -1.32 Angstrom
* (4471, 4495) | -3.39 Angstrom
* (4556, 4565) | -1.81 Angstrom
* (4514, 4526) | -1.47 Angstrom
